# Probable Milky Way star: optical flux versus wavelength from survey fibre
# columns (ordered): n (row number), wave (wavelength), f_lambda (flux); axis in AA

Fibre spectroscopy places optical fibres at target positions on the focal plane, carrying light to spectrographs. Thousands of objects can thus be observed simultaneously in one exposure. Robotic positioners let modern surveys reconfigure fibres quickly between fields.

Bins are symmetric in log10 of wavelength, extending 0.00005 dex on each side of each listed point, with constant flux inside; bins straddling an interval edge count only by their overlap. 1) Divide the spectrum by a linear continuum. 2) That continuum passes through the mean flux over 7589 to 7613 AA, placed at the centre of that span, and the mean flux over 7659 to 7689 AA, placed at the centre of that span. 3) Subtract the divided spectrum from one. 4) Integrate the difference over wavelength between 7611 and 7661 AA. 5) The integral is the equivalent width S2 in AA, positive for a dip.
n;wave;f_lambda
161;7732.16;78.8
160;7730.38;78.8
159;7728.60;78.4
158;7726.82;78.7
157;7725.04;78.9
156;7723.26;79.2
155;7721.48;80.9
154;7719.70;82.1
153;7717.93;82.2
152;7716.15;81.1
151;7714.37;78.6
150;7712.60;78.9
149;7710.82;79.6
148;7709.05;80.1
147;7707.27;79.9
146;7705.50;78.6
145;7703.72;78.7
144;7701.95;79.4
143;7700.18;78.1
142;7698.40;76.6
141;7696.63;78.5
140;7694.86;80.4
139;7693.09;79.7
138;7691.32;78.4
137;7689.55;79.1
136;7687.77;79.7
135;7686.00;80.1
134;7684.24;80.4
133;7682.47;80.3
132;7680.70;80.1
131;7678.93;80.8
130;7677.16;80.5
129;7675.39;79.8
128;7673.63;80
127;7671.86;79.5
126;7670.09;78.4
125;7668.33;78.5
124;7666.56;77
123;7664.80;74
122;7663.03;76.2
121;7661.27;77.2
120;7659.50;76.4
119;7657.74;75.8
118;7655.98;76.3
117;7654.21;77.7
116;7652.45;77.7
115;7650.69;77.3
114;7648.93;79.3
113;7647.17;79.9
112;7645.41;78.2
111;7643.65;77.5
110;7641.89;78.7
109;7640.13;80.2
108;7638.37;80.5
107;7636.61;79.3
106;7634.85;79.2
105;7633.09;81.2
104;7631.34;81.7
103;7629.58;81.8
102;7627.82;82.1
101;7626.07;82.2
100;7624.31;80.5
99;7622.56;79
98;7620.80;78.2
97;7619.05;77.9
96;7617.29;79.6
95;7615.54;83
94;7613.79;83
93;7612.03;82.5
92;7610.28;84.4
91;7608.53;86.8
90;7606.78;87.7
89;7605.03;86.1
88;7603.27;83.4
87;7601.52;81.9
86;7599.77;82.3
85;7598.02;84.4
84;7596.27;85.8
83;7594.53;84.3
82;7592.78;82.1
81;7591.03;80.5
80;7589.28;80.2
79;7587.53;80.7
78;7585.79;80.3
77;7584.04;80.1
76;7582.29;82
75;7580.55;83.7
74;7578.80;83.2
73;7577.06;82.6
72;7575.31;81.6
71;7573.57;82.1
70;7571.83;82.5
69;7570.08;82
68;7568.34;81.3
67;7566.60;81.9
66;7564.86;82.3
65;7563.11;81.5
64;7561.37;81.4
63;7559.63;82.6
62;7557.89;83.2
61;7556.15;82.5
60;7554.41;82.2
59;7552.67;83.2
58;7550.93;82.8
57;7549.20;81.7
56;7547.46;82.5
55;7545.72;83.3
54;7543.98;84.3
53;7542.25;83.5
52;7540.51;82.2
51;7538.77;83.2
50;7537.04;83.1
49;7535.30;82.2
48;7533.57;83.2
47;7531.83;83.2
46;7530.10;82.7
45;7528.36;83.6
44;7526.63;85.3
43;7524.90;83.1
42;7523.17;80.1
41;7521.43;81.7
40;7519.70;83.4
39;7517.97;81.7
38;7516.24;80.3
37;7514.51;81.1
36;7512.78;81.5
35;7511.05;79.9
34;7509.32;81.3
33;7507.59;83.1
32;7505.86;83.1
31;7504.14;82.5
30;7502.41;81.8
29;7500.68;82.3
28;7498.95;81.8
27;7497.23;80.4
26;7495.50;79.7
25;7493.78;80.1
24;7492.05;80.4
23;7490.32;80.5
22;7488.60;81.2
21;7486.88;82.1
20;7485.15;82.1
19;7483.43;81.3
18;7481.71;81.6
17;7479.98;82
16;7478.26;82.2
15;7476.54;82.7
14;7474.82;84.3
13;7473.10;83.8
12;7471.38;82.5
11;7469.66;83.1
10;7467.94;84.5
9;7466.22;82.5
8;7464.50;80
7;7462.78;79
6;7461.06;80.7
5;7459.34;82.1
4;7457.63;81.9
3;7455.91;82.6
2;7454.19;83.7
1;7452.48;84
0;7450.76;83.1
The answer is 1.2 AA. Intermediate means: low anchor 83.8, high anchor 78.8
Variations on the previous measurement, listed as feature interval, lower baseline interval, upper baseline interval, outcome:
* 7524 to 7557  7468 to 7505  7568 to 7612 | -0.2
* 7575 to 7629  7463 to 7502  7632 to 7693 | -1.7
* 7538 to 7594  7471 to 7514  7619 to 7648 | -0.9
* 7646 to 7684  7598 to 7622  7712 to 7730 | 1.4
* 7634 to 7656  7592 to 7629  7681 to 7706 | 0.7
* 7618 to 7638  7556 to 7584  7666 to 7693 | 0.1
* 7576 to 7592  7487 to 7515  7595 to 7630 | 0.2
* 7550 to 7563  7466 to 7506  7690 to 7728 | -0.2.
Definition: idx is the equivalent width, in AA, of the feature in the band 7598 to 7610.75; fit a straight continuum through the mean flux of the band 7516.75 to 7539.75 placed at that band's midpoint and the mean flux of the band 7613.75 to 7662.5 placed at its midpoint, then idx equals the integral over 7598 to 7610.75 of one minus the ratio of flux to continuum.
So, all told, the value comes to -0.68 AA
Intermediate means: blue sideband 82.8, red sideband 79.3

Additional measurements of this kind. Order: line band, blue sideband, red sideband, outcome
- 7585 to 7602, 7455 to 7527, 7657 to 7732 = -0.4 AA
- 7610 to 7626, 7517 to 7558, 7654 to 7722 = 0.0 AA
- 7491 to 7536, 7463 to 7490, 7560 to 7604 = 0.2 AA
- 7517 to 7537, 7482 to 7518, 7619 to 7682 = -0.5 AA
